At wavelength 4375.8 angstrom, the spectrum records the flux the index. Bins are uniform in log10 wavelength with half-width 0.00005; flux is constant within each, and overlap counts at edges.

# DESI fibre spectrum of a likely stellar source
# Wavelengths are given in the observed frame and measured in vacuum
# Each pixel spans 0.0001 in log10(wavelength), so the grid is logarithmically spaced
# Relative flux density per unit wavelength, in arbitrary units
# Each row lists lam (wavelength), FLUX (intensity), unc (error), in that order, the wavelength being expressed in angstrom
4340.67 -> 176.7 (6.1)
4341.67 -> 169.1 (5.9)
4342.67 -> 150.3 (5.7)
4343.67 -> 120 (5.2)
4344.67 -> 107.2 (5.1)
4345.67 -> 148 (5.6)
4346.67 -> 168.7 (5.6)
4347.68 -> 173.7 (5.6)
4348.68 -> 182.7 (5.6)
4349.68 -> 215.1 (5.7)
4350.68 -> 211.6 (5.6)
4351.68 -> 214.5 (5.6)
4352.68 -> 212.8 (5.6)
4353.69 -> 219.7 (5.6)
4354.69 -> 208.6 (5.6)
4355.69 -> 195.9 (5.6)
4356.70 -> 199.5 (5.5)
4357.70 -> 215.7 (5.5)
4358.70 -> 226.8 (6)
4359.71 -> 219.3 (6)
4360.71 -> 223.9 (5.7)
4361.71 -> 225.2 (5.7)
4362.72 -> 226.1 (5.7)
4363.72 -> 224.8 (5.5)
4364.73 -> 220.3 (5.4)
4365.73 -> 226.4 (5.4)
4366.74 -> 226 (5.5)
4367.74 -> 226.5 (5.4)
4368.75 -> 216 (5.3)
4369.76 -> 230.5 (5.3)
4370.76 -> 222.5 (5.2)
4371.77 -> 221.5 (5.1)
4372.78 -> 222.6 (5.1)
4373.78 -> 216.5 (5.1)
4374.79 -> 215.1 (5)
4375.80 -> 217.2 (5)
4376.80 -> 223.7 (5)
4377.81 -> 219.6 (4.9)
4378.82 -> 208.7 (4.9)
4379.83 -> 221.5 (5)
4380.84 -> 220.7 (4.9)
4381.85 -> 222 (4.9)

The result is 217.2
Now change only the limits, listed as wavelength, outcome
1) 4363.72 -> 224.8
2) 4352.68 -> 212.8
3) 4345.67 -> 148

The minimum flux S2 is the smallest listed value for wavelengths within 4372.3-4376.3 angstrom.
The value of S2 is 215.1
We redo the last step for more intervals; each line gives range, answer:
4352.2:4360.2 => 195.9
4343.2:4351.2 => 107.2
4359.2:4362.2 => 219.3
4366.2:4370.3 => 216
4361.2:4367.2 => 220.3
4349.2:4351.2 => 211.6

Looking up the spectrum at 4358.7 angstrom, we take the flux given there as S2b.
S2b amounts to 226.8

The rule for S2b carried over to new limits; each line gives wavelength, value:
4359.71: 219.3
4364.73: 220.3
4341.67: 169.1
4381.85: 222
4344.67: 107.2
